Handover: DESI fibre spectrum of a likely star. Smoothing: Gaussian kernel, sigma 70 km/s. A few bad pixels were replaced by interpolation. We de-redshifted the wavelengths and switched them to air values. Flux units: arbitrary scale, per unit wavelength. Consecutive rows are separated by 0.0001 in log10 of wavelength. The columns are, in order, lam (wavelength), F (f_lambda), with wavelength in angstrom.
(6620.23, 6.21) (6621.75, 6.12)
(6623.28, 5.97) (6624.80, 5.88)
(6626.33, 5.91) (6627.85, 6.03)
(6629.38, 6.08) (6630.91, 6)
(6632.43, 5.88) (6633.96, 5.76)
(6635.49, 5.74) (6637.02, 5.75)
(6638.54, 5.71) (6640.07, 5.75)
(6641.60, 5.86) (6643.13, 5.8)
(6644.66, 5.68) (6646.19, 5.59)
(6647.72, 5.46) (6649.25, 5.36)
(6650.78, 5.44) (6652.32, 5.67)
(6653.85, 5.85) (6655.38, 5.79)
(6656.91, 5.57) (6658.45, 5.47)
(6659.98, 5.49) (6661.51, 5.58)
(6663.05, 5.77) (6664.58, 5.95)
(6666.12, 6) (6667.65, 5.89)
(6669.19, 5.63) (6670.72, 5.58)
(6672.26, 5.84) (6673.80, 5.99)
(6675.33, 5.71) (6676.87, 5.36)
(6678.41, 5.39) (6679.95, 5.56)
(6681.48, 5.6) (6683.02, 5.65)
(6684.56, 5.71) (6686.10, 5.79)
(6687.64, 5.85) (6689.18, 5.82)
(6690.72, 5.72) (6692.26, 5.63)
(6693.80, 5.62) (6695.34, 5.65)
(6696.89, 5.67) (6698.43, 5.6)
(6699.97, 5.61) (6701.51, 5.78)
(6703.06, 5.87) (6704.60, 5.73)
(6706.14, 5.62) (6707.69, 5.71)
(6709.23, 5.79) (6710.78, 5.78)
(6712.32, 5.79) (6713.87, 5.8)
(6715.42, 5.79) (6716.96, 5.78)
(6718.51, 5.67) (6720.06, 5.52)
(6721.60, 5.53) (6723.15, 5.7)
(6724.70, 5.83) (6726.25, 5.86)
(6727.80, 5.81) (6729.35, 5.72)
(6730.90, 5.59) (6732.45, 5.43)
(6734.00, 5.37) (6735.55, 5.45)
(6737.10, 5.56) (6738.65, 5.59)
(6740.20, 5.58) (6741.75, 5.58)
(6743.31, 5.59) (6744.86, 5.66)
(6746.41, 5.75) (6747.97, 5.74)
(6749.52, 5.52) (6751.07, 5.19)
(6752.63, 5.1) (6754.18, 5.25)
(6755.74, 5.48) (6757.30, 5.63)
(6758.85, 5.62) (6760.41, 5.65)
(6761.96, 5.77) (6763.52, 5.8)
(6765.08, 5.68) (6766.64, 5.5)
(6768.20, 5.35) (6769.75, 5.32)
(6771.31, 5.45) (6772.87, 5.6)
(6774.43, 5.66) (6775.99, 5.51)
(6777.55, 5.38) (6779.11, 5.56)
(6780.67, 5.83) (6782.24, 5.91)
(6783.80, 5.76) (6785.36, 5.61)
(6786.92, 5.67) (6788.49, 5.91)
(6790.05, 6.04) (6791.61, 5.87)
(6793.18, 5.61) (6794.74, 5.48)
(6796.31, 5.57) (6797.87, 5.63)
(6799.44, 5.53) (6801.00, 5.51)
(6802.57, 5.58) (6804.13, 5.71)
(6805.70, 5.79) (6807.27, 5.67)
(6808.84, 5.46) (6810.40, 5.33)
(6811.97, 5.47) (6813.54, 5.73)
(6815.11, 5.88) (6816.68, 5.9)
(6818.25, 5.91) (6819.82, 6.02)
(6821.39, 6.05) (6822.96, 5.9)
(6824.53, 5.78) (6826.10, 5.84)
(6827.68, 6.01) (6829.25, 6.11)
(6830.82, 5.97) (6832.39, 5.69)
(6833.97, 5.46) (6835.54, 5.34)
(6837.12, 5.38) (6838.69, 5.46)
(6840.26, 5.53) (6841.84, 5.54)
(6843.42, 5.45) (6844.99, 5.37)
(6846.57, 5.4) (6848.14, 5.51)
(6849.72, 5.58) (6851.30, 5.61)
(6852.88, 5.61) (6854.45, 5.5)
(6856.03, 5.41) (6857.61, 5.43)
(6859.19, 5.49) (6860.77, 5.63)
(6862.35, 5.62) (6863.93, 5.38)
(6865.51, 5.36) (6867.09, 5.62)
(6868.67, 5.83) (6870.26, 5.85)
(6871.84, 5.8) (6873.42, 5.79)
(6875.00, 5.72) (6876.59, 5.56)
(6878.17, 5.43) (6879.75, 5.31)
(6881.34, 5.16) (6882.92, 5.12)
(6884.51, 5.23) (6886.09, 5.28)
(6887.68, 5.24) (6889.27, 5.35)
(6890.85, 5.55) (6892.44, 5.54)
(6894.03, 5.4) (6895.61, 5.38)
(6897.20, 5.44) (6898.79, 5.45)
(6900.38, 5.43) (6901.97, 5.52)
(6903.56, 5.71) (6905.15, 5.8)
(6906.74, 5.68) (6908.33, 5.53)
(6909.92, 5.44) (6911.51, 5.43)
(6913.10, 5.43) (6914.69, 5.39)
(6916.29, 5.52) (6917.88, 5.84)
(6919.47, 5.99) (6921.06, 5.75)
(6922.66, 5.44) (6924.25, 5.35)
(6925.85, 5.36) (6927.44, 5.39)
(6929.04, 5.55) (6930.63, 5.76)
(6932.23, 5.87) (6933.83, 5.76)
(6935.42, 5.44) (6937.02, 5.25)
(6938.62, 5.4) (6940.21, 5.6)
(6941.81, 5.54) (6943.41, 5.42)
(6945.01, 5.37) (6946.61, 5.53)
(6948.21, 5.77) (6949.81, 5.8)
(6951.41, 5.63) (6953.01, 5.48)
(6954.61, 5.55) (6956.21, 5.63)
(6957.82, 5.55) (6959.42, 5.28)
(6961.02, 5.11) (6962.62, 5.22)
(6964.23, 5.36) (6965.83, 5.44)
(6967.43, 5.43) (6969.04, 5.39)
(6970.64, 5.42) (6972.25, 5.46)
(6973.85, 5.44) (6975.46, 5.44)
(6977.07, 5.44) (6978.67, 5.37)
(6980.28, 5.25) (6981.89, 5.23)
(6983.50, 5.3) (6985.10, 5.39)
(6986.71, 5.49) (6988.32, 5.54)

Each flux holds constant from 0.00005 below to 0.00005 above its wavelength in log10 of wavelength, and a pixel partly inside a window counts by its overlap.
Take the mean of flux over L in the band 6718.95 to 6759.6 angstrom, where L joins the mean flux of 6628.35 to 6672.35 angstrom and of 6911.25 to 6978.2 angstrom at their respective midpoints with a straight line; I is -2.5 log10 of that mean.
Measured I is 0.018 mag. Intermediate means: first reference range 5.72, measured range 5.56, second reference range 5.51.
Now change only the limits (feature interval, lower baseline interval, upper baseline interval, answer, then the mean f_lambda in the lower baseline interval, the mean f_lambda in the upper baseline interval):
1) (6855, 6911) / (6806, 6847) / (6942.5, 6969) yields 0.018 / 5.68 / 5.47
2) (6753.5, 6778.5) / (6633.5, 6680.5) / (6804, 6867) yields 0.021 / 5.68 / 5.63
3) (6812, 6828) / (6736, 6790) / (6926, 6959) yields -0.057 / 5.59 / 5.56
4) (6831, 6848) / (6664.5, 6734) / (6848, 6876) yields 0.025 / 5.7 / 5.6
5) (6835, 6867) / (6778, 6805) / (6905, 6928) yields 0.027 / 5.69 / 5.55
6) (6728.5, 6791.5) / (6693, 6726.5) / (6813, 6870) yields 0.019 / 5.71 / 5.65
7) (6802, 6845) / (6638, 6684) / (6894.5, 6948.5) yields -0.021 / 5.67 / 5.54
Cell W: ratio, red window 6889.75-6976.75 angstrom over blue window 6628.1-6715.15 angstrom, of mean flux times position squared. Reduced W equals 1.04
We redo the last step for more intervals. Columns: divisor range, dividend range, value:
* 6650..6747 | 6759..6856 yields 1.03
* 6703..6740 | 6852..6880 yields 1.03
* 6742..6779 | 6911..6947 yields 1.05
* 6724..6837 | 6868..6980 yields 1.02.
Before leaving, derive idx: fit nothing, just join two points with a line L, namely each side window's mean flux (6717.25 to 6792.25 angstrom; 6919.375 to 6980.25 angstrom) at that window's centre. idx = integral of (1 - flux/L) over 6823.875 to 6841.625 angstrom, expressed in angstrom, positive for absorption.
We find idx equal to -0.4 angstrom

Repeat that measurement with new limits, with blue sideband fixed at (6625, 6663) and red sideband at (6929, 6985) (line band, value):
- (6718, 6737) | 0.11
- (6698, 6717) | -0.25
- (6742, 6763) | 0.35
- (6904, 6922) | -0.37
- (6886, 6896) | 0.22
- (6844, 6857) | 0.13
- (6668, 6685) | 0.15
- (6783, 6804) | -0.28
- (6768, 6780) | 0.27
